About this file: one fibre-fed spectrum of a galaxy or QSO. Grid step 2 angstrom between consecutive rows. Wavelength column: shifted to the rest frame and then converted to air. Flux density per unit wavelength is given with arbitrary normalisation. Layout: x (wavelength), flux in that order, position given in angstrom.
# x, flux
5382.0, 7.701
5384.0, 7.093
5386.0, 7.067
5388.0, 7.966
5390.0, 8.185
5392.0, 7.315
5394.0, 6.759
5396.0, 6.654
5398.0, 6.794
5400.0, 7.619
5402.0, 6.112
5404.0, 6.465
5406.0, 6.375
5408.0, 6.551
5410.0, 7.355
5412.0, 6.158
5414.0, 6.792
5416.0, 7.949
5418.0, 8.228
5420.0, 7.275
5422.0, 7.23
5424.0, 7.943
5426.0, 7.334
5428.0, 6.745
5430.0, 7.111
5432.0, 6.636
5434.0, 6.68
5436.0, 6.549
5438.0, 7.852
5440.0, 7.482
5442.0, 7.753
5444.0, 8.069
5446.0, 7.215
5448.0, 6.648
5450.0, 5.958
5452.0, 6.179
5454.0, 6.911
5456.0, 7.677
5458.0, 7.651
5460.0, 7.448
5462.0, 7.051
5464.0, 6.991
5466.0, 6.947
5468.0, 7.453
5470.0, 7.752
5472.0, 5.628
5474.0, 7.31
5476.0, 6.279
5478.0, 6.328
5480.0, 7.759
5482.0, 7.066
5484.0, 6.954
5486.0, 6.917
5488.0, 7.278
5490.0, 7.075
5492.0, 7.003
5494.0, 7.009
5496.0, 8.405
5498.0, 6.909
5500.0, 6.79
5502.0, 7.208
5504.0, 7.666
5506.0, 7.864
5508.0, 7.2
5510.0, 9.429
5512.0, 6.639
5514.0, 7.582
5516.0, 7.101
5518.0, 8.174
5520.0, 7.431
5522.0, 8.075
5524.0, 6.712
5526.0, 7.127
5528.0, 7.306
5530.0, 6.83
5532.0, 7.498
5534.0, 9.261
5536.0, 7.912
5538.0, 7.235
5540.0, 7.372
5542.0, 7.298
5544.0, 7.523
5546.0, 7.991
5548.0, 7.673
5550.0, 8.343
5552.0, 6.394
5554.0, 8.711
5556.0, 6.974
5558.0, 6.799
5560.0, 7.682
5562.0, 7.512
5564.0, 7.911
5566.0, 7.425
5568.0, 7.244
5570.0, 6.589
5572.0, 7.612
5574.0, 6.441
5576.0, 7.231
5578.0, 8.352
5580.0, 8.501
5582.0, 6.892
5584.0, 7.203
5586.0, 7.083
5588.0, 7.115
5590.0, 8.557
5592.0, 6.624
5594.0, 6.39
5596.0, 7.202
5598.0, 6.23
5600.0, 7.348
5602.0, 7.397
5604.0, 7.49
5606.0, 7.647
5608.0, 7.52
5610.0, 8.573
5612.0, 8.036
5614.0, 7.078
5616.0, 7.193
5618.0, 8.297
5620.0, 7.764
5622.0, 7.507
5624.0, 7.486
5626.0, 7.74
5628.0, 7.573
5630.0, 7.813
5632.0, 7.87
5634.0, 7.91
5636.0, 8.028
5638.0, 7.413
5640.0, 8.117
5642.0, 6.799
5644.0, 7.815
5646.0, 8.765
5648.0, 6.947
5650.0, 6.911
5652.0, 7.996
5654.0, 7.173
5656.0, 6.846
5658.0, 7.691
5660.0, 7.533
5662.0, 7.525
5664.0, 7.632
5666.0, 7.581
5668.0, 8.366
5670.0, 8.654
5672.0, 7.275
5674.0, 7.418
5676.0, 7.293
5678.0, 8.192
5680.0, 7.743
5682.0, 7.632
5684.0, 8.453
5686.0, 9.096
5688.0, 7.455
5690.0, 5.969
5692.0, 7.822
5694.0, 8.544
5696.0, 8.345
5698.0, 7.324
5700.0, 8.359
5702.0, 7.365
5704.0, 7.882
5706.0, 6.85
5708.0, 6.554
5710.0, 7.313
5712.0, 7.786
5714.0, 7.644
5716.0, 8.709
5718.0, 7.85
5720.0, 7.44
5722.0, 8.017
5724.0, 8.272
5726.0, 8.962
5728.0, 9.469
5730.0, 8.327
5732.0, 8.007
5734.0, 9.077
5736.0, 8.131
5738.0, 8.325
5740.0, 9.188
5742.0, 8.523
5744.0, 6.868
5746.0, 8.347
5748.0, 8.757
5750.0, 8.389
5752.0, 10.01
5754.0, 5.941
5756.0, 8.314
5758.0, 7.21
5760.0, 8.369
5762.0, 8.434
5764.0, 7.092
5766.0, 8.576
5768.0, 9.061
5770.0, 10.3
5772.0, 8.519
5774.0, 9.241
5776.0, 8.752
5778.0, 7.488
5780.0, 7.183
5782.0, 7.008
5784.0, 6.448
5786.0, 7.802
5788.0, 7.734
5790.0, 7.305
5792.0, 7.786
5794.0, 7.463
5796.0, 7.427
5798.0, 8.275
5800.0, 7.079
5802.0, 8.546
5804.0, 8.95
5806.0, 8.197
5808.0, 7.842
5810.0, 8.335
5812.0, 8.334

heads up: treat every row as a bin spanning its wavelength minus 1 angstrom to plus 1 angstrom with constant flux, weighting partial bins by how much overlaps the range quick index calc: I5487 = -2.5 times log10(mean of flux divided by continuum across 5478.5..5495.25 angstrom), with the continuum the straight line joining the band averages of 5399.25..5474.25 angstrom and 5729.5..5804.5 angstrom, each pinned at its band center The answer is 0.02 mag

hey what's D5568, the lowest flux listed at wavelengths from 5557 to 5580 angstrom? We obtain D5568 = 6.441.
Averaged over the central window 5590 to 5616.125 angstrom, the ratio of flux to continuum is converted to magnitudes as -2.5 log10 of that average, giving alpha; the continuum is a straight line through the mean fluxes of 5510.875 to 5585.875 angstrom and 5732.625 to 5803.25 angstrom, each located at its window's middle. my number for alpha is 0.042 mag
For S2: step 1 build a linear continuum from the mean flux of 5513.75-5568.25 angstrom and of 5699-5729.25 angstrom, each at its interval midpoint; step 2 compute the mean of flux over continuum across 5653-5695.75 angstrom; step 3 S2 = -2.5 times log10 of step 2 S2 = 0.01 mag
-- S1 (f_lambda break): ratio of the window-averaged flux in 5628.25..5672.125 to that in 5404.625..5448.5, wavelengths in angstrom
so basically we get 1.07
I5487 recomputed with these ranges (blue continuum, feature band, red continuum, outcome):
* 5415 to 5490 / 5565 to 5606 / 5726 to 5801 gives 0.04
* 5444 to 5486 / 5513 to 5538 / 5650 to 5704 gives -0.05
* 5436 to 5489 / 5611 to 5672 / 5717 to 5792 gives 0.01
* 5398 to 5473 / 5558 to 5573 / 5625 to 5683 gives 0.01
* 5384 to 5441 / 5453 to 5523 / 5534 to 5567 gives 0.01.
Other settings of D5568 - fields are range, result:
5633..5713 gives 5.969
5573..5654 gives 6.23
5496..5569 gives 6.394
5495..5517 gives 6.639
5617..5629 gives 7.486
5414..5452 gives 5.958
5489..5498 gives 6.909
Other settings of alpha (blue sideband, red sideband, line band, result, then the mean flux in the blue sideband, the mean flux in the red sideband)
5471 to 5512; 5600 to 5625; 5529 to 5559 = -0.03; 7.19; 7.65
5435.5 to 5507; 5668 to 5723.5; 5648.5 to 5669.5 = 0.02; 7.14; 7.76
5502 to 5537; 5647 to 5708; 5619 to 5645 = -0.01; 7.62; 7.64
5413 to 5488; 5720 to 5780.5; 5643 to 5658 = 0.06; 7.13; 8.37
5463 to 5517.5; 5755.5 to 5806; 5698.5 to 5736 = -0.02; 7.21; 8.02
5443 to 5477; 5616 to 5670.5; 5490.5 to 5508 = -0.03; 7.01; 7.68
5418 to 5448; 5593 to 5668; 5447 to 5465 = 0.06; 7.29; 7.55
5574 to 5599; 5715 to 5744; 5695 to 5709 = 0.09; 7.25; 8.4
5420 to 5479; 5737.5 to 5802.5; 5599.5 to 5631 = -0.01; 7.07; 8.05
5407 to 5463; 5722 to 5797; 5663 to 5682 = 0.01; 7.16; 8.16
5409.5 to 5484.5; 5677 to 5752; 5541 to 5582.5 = 0.00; 7.11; 8.05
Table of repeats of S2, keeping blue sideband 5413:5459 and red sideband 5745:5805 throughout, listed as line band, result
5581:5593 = 0.050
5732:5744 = -0.063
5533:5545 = -0.042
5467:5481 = 0.057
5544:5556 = -0.033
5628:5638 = -0.017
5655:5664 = 0.050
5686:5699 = 0.022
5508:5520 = -0.043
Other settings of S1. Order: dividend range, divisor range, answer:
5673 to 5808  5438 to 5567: 1.09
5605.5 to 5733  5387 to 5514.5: 1.09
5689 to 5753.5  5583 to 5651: 1.07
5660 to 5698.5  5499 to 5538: 1.03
